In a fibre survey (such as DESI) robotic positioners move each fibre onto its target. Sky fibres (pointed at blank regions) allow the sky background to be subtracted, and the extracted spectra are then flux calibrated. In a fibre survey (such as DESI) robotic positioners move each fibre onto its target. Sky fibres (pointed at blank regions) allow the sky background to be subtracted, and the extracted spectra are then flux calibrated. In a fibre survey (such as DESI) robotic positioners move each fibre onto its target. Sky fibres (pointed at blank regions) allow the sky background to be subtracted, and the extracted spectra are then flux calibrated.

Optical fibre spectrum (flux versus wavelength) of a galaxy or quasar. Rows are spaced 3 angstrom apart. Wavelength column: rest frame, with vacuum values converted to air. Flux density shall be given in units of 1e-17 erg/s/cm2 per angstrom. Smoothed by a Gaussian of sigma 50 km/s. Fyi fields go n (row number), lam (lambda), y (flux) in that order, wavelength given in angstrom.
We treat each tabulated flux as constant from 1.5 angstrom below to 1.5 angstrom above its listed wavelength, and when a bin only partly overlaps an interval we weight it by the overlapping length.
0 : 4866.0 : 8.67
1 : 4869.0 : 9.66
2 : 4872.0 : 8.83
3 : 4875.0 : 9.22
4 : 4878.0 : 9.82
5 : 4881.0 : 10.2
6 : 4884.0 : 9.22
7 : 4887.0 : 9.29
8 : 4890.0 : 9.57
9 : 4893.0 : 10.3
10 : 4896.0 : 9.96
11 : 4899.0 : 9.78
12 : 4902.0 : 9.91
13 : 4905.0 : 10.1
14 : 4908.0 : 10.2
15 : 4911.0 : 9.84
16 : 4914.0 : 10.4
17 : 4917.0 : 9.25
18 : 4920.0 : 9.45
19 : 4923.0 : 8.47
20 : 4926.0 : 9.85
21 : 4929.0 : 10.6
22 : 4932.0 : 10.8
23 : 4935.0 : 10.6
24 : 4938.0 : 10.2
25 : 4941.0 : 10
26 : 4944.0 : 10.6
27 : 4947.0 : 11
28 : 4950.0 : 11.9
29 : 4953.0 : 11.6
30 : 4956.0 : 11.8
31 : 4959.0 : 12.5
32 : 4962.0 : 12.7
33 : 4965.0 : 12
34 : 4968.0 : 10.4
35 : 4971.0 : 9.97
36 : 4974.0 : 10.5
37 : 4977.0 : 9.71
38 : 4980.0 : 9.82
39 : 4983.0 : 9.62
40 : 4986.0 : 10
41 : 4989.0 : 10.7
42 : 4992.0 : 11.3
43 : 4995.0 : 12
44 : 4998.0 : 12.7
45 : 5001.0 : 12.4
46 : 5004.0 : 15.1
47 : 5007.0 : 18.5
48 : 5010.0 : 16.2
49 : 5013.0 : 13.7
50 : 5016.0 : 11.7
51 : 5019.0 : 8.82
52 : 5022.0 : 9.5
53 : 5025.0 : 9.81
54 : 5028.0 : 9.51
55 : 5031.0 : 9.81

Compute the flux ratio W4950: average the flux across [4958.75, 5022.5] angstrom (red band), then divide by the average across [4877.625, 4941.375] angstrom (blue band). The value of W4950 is 1.20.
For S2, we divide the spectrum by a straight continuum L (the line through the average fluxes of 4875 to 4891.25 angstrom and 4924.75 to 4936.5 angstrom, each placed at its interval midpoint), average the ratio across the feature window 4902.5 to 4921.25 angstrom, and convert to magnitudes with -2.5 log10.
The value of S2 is 0.026 mag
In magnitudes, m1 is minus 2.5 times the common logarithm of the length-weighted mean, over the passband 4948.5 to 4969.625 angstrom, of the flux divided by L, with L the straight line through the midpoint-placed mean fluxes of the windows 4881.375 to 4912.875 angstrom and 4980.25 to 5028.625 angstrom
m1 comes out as -0.07 mag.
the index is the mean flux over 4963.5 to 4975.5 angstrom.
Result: 10.7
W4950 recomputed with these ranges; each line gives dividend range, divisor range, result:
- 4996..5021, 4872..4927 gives 1.40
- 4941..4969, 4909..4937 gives 1.16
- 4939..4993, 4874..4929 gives 1.12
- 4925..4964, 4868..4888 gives 1.17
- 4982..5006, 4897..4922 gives 1.21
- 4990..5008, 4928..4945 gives 1.29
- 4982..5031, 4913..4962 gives 1.12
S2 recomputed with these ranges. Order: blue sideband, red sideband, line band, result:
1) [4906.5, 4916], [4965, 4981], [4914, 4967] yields -0.061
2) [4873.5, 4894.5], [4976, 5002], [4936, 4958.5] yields -0.066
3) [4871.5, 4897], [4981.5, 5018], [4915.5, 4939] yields 0.095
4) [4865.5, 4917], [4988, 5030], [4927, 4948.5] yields 0.020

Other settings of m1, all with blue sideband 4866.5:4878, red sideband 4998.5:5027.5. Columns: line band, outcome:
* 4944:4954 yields -0.02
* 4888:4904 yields 0.00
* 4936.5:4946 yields 0.07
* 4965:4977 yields 0.12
